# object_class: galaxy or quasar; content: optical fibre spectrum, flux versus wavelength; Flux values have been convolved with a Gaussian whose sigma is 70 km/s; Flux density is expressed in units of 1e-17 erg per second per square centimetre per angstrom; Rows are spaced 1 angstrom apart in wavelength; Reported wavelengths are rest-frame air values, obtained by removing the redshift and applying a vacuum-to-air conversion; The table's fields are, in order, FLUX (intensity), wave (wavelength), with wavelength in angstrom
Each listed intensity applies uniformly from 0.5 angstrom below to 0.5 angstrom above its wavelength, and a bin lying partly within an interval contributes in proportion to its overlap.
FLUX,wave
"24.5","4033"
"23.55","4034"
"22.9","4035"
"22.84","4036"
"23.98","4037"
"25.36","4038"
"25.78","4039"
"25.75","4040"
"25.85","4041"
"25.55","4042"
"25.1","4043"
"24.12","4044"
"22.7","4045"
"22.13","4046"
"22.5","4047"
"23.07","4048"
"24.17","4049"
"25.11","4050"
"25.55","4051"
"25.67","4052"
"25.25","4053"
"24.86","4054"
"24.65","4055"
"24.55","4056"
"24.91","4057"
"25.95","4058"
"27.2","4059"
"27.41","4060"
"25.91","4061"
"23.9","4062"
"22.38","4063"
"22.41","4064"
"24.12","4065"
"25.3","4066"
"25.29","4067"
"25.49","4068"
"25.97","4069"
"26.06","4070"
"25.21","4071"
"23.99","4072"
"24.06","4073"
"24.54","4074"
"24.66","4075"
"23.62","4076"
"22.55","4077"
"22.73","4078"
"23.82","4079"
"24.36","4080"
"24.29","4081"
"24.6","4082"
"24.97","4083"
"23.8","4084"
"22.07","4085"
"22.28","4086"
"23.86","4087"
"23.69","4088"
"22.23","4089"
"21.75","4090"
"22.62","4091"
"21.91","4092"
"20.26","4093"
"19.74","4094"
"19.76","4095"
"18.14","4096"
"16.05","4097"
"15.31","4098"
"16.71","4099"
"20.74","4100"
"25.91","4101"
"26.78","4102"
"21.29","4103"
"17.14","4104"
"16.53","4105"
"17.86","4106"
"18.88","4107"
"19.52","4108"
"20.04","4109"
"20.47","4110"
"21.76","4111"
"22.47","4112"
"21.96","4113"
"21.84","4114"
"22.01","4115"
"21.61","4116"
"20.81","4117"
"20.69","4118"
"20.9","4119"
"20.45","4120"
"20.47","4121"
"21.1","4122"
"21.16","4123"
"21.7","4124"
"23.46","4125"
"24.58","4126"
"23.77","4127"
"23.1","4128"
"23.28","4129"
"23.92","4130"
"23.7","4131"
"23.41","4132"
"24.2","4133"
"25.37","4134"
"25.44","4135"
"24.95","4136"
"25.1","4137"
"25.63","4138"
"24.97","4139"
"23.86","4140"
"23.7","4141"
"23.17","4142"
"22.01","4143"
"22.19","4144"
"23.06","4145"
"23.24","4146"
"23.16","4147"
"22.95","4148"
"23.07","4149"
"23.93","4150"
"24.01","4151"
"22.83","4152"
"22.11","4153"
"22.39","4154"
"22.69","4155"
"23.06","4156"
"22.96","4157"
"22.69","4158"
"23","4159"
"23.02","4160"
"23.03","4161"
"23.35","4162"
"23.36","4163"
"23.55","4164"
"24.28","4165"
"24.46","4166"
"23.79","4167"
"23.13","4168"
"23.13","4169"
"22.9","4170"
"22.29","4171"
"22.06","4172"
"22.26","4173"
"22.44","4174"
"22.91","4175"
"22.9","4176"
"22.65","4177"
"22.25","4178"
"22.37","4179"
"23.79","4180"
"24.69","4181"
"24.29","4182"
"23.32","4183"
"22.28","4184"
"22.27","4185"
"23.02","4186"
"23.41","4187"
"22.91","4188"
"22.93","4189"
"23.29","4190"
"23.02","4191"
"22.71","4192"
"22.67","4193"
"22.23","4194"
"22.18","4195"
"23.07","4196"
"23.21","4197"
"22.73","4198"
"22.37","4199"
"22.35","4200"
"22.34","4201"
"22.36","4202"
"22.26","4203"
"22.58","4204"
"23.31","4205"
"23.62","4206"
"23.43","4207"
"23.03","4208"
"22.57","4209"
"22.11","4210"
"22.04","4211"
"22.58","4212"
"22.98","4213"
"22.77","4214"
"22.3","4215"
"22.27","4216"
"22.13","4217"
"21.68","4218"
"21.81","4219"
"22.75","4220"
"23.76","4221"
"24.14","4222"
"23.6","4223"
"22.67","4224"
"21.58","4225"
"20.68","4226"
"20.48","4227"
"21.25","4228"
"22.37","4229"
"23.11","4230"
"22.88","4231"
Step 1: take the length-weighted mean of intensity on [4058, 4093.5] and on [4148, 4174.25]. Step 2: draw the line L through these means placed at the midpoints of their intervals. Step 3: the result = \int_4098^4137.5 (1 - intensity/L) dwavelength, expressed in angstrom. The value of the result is 2.8 angstrom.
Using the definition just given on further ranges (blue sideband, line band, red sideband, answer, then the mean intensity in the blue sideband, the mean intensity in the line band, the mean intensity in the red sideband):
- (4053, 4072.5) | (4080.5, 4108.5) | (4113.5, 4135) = 3.22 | 25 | 21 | 22.5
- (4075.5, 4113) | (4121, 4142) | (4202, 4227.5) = -1.93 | 21.4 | 23.7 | 22.5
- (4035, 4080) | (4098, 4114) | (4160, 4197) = 2.36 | 24.6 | 20.4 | 23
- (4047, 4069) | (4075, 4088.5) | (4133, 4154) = 0.51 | 24.9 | 23.6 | 23.7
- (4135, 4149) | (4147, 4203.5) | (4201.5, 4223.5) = 0.73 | 23.7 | 23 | 22.7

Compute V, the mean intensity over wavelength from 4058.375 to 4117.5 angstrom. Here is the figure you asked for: 22.4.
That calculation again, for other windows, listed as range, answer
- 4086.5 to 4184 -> 22.3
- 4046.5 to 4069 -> 24.8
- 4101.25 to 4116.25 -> 20.7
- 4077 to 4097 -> 22.3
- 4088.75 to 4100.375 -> 19.5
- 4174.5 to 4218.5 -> 22.8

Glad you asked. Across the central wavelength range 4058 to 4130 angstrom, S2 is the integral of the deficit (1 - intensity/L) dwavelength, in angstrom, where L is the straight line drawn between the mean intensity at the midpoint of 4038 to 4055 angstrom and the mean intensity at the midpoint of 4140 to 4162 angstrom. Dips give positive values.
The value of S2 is 4.5 angstrom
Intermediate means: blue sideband 24.6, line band 22.4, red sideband 23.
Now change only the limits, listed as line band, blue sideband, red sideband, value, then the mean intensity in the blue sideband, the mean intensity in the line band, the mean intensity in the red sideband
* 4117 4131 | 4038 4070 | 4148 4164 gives 0.83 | 24.8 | 22.2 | 23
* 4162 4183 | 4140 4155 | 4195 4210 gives -0.27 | 23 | 23.2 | 22.8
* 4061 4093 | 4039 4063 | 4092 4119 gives -1.66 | 24.8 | 23.8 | 20.2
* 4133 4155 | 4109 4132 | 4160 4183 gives -1.08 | 22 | 23.7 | 23.2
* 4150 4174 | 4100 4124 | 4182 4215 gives -1.16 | 21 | 23.1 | 22.8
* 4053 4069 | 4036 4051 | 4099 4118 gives -1.08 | 24.4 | 25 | 20.9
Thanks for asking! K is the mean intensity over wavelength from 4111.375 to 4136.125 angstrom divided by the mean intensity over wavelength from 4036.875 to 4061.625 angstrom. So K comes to 0.91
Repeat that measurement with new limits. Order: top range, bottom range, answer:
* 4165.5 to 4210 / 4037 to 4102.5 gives 0.97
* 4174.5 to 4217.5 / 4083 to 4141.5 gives 1.04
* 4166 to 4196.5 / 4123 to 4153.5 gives 0.97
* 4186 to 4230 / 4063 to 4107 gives 1.01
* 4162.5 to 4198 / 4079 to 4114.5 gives 1.08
